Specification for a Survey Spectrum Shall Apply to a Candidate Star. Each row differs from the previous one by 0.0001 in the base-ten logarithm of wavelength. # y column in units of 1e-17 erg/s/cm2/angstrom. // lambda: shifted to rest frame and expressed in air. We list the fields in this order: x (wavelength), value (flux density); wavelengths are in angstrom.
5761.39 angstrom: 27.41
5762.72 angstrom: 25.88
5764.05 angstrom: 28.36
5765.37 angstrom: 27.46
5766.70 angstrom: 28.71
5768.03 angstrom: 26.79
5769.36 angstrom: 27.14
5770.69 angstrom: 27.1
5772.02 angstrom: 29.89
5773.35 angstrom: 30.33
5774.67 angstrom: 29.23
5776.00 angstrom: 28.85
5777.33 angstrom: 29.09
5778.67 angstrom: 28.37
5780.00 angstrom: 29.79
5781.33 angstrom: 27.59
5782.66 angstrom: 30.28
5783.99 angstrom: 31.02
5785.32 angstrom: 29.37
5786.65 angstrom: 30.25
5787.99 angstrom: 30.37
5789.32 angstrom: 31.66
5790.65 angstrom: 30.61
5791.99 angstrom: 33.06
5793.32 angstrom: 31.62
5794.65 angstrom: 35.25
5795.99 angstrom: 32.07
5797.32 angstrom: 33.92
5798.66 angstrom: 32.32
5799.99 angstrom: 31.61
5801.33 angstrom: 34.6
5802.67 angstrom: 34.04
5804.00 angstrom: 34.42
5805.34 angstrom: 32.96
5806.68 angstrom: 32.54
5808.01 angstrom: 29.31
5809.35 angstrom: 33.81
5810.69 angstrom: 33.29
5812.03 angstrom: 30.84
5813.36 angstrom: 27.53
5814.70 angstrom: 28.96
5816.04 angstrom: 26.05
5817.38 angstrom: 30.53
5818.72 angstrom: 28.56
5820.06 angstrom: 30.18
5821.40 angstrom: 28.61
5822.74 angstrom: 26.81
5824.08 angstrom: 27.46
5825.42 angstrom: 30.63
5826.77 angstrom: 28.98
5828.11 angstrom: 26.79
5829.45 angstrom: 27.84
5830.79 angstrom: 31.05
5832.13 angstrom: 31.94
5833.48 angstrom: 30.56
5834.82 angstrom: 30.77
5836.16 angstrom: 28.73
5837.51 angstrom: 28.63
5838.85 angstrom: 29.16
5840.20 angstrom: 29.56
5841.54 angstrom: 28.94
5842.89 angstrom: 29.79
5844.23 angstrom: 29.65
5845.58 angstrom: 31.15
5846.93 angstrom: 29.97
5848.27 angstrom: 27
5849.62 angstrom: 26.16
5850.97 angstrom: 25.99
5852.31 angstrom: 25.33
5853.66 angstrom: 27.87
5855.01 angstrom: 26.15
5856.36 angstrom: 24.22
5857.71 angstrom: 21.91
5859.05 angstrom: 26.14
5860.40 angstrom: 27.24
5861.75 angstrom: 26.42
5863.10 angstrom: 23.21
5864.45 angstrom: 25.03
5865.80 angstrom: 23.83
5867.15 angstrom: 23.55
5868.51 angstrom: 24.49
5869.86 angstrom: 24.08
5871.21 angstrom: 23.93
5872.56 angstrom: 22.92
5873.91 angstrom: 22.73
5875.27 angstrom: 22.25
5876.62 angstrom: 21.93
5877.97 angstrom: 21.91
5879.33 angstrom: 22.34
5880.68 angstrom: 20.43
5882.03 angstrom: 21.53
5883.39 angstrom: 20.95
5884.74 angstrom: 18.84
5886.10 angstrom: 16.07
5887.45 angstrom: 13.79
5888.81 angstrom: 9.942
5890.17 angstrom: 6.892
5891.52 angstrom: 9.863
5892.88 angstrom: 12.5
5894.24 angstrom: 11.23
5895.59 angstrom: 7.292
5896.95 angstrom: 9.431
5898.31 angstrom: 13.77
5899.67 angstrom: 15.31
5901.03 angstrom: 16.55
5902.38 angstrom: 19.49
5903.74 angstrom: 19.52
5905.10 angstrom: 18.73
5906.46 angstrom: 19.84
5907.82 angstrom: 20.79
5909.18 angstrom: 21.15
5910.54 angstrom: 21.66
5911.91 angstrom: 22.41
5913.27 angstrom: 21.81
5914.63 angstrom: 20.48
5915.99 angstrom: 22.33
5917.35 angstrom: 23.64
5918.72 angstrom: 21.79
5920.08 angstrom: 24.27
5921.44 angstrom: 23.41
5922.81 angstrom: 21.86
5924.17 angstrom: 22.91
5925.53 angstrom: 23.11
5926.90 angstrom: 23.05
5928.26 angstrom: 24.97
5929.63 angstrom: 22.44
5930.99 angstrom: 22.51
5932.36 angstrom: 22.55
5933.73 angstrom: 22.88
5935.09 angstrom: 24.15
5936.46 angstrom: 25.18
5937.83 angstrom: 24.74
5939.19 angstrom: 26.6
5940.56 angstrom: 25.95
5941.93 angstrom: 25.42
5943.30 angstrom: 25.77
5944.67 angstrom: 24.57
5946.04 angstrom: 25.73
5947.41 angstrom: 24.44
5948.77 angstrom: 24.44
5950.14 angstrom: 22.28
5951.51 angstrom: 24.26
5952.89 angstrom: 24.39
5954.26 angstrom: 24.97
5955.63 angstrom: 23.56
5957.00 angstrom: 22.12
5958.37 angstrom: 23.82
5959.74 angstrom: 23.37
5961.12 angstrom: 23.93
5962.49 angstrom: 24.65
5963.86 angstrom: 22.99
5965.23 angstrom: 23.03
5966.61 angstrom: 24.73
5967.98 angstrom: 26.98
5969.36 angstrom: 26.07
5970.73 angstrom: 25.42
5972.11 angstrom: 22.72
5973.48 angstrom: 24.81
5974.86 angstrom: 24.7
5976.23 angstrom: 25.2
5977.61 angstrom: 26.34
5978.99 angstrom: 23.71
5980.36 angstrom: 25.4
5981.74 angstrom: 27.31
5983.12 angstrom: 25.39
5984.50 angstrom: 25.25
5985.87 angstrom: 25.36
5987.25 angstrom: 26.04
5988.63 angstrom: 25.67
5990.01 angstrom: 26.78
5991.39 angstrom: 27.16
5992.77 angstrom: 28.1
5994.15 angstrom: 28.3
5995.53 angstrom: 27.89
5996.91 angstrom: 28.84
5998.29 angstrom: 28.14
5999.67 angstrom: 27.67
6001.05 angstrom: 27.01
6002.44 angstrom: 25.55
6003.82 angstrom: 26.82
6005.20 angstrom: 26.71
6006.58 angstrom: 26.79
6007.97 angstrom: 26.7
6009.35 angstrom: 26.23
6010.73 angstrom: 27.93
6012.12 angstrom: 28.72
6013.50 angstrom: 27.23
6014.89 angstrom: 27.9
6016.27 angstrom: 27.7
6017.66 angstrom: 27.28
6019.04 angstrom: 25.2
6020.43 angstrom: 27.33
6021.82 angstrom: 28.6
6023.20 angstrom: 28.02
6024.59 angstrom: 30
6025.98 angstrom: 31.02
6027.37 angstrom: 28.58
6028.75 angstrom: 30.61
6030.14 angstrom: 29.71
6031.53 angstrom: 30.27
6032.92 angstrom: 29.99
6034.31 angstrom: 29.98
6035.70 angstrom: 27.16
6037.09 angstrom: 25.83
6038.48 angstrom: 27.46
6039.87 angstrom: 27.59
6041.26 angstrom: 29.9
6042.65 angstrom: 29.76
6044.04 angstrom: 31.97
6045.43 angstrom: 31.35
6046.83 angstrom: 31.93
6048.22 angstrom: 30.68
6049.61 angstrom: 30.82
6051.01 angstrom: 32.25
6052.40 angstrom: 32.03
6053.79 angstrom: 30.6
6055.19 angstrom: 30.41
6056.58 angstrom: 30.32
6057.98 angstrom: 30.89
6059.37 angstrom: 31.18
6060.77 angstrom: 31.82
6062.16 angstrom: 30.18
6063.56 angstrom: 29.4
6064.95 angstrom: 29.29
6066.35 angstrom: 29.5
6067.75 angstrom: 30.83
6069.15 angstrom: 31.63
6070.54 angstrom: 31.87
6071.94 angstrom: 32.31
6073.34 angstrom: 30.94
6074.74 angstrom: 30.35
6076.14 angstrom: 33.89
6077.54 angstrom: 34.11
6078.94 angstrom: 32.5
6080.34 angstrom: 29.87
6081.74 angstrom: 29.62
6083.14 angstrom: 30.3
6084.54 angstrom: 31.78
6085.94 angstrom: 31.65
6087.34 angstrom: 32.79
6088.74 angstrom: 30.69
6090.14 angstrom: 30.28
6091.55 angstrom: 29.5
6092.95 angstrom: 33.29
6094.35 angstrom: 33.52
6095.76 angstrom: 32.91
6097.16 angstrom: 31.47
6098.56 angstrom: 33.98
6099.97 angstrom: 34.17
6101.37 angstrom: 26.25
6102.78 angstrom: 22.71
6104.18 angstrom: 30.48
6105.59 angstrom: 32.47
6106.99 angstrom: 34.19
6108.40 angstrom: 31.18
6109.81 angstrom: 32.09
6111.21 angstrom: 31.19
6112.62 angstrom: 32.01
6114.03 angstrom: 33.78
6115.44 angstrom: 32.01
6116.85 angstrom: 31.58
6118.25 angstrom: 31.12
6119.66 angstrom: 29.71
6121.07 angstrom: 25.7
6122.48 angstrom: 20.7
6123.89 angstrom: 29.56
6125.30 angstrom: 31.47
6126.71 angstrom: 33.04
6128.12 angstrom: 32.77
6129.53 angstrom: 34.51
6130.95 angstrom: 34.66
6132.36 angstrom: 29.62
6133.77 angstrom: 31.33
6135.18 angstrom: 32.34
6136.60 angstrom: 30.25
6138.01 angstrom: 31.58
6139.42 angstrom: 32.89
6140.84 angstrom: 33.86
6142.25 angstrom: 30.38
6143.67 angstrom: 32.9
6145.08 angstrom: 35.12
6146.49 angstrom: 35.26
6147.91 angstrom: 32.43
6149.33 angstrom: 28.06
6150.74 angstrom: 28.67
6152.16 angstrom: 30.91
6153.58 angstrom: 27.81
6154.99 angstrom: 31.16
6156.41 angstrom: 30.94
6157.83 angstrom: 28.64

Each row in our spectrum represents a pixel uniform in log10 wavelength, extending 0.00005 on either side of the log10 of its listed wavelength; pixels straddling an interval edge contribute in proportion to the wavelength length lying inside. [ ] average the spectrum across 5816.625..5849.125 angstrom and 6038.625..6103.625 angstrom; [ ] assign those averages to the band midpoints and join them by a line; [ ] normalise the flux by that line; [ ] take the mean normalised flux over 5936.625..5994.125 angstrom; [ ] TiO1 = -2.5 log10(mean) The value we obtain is 0.20 mag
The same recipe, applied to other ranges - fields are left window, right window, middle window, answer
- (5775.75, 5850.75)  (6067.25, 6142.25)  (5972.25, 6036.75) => 0.136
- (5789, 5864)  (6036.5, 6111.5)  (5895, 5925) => 0.466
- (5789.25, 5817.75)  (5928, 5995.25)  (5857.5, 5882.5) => 0.225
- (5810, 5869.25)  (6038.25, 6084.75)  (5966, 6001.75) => 0.142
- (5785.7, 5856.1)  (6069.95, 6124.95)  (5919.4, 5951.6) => 0.255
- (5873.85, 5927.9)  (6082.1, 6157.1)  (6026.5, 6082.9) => -0.112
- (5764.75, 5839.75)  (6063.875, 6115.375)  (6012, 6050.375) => 0.076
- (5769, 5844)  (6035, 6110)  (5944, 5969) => 0.257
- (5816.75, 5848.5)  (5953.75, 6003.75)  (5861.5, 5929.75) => 0.365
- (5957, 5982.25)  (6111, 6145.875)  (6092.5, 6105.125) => -0.030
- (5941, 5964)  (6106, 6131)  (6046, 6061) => -0.100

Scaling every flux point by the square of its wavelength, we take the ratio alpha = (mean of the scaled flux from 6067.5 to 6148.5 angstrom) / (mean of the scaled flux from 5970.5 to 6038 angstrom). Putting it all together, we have 1.2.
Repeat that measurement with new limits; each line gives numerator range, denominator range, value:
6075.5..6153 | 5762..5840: 1.16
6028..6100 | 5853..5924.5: 1.62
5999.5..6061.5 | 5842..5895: 1.38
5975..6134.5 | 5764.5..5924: 1.25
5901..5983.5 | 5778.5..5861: 0.83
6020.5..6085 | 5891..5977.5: 1.43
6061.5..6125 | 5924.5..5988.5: 1.32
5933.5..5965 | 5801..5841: 0.84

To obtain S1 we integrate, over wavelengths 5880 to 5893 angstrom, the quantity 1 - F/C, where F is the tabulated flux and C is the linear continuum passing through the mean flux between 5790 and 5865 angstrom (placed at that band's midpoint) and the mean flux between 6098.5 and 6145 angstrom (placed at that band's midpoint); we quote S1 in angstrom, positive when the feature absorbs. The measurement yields 6.4 angstrom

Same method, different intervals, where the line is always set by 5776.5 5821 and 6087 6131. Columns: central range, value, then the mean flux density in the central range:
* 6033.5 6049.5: 0.8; 29.5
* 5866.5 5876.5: 2.5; 23.3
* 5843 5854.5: 1.1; 28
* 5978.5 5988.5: 1.8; 25.6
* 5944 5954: 2.2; 24.3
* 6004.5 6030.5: 2.6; 28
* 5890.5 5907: 8.9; 14.3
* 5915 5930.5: 4.0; 23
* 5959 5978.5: 4.0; 24.6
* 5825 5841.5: 0.8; 29.5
